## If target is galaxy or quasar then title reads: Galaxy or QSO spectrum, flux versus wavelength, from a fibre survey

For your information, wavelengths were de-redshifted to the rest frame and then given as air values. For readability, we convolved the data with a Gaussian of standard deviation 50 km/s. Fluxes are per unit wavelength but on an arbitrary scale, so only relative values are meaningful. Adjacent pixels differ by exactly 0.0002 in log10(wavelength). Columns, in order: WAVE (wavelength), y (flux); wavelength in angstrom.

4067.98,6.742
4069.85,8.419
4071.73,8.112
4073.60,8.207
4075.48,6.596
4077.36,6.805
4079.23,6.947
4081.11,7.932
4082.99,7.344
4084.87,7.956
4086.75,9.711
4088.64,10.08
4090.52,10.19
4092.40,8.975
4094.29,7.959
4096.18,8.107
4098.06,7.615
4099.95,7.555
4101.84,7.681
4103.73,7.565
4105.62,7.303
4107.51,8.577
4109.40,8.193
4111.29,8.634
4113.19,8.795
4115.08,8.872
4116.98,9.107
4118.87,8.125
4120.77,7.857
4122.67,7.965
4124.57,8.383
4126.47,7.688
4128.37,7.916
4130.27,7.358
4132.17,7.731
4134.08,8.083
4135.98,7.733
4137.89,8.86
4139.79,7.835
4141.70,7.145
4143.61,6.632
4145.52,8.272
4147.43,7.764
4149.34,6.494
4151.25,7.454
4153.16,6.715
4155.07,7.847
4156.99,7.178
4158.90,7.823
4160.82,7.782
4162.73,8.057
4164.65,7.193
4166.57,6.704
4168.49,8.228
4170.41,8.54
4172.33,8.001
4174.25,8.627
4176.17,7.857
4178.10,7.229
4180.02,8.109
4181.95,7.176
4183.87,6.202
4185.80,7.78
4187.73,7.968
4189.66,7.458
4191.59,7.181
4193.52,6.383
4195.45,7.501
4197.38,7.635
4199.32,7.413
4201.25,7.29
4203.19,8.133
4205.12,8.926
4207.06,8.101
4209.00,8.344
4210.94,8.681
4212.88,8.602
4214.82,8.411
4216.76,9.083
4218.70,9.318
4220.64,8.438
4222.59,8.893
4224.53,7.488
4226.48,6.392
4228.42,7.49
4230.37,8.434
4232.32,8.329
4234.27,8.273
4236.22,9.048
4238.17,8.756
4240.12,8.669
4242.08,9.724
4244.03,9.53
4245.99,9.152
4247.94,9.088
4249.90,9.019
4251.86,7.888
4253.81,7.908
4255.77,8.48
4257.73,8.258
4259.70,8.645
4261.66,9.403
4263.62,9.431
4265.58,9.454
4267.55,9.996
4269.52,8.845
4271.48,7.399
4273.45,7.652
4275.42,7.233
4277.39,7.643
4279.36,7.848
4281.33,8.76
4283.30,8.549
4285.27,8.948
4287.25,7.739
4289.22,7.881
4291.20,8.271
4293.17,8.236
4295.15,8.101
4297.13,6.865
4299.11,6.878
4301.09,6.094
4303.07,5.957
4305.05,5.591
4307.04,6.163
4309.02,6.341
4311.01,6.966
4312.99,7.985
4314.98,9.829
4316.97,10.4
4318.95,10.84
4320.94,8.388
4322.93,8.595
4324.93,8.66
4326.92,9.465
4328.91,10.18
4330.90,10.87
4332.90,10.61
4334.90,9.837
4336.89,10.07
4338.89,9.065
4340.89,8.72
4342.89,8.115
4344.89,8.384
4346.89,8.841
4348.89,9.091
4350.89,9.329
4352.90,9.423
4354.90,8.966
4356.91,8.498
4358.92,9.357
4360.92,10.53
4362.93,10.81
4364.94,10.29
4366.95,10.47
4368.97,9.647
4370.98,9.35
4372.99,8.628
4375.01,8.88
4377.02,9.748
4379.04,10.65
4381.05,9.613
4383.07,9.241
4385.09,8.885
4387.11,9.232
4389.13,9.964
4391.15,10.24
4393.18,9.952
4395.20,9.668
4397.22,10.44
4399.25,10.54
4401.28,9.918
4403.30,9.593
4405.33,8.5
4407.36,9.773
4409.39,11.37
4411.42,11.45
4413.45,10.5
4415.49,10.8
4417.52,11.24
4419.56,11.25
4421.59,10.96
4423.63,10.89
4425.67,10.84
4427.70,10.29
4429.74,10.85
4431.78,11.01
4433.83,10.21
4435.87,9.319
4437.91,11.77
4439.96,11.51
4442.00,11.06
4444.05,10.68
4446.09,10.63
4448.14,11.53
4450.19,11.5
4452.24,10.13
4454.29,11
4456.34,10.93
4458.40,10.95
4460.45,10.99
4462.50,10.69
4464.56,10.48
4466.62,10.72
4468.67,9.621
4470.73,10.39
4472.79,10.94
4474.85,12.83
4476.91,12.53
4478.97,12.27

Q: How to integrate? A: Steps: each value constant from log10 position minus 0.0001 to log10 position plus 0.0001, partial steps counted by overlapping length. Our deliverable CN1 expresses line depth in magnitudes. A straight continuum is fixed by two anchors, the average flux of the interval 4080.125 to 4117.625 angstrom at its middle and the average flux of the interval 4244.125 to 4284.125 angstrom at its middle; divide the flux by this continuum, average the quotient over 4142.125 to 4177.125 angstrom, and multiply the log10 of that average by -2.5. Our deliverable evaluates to 0.11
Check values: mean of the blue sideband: 8.4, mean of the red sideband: 8.55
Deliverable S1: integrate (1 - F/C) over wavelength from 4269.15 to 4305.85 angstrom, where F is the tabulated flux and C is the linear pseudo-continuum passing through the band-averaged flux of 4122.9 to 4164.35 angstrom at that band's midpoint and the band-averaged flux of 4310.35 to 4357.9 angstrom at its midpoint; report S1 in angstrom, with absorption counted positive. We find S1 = 5.2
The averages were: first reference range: 7.65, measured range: 7.59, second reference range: 9.23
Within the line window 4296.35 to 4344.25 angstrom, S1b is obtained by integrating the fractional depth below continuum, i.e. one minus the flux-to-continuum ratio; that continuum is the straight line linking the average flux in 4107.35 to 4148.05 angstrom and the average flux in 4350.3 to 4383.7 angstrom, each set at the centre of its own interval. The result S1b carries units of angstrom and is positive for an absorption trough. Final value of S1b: 4.5 angstrom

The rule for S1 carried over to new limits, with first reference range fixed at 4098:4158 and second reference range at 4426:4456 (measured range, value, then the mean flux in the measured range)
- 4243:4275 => 1.25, 8.73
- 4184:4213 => 2.59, 7.76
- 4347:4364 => 0.92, 9.47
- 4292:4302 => 2.32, 7.26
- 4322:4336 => 0.01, 9.75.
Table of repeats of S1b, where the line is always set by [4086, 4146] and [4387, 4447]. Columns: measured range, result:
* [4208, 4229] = 1.6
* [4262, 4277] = 1.3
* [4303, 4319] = 3.3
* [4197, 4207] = 1.1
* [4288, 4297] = 1.5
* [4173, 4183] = 1.0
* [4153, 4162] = 1.0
